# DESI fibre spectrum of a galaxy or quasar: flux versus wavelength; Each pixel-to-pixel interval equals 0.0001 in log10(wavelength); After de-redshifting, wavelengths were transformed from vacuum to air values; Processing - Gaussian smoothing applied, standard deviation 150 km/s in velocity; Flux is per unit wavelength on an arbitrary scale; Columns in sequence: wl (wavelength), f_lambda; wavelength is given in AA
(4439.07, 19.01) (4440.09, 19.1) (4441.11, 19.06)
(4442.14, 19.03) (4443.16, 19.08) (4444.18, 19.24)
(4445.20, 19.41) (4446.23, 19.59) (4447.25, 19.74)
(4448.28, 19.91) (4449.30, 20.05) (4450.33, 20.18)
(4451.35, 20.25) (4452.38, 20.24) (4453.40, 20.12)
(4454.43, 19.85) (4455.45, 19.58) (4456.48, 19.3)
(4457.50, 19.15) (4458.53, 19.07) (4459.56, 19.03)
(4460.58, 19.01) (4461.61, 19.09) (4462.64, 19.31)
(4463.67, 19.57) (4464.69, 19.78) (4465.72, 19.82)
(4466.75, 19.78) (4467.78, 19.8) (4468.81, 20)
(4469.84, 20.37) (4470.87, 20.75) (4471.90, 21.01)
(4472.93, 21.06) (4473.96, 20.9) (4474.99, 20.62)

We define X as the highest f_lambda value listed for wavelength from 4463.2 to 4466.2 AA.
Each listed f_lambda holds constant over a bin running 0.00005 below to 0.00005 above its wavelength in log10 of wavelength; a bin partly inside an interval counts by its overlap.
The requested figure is 19.82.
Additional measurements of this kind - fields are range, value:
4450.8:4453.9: 20.25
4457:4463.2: 19.31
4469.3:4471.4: 20.75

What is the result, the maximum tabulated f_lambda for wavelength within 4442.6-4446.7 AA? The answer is 19.59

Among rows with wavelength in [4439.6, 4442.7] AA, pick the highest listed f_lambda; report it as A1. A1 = 19.1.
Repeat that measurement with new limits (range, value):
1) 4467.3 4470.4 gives 20.37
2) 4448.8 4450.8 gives 20.18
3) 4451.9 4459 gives 20.24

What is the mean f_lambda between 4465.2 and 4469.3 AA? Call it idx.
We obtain 19.8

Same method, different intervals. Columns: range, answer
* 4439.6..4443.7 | 19.1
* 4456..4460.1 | 19.2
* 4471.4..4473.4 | 21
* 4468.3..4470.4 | 20.2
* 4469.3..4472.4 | 20.7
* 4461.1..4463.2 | 19.2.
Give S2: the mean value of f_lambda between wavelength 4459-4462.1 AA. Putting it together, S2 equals 19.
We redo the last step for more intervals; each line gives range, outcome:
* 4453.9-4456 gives 19.7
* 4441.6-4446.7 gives 19.3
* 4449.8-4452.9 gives 20.2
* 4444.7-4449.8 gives 19.7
